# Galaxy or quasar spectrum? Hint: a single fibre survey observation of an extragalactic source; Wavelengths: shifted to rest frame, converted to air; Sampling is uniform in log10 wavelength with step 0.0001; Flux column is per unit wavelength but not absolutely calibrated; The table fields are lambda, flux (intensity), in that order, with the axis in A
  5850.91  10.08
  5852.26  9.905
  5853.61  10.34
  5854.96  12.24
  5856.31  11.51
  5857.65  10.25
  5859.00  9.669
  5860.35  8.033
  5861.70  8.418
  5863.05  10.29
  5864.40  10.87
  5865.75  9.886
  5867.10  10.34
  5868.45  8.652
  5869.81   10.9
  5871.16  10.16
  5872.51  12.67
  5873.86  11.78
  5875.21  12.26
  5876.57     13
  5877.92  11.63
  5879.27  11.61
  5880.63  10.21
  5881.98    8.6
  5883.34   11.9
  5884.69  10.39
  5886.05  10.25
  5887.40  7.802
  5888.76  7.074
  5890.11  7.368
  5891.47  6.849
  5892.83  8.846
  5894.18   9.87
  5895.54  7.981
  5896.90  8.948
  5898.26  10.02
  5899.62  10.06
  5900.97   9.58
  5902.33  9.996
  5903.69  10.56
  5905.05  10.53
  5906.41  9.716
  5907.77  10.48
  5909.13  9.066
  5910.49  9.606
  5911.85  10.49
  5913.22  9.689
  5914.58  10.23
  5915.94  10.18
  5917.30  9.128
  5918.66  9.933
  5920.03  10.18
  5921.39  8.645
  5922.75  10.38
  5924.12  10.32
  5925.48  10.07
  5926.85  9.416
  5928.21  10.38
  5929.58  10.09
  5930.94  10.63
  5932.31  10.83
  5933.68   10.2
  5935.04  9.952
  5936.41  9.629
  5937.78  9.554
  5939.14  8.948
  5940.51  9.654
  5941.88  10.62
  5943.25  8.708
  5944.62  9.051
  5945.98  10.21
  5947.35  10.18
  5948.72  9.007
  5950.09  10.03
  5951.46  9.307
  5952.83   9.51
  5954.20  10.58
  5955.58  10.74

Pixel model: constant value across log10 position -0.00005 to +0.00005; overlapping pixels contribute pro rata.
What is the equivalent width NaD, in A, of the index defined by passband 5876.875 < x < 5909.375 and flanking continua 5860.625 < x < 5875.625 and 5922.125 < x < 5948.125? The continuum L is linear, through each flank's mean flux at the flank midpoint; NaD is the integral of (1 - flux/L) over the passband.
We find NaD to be 2.1 A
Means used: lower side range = 10.5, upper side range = 9.93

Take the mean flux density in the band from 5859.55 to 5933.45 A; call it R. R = 9.94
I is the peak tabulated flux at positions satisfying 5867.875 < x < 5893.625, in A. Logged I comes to 13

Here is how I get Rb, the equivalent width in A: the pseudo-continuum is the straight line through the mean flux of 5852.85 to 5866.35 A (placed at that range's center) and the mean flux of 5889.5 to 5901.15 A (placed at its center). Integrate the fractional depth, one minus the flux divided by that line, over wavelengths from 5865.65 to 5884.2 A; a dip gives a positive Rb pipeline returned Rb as -2.8 A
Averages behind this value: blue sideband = 10.2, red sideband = 8.81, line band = 11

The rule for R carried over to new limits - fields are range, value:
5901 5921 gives 9.95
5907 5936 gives 9.99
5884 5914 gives 9.33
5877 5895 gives 9.45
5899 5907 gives 10.1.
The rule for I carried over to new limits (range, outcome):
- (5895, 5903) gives 10.06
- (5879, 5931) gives 11.9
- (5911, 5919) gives 10.49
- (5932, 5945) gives 10.83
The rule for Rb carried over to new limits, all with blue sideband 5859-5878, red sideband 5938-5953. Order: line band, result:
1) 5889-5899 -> 1.70 A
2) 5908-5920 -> 0.17 A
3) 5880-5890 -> 0.99 A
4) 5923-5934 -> -0.51 A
